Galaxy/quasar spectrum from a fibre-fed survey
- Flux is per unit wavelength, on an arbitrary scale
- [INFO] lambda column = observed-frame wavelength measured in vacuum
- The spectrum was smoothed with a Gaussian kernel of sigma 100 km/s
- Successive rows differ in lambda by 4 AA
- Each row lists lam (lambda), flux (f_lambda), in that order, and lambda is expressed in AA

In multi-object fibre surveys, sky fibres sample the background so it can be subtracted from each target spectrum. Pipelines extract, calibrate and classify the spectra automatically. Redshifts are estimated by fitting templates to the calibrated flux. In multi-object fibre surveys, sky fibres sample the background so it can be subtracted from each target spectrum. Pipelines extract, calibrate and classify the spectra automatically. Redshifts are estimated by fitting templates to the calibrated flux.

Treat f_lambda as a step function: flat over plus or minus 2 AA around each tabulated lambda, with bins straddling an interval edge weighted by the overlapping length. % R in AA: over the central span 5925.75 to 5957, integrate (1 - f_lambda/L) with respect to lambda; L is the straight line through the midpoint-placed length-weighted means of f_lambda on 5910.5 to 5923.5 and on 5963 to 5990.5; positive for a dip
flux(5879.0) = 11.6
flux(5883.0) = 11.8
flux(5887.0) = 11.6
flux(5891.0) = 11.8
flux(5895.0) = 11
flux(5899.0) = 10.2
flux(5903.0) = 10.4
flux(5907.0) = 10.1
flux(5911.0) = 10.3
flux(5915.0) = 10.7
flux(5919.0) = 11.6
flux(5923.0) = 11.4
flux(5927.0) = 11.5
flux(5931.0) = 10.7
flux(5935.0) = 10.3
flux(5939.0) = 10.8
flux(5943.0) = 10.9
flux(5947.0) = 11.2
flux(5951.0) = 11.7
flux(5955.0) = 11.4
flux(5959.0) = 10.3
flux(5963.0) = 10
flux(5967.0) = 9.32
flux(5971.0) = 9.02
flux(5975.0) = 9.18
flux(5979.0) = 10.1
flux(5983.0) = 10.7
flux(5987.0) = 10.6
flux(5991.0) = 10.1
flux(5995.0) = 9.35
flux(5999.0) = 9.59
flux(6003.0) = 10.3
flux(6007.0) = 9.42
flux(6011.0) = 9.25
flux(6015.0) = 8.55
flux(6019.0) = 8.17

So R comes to -1.5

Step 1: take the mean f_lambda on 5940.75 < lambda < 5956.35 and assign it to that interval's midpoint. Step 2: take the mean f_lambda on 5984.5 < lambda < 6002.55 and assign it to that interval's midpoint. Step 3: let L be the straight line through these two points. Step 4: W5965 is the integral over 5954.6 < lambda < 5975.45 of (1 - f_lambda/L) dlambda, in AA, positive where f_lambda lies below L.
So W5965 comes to 1.95 AA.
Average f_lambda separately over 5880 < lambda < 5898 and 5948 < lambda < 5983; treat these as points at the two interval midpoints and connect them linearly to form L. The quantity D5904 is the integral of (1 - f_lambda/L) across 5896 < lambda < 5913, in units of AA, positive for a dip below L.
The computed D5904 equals 1.40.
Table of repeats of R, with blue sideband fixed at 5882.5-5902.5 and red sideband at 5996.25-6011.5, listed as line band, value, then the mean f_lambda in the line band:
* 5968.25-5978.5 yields 0.8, 9.26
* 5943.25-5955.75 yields -1.2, 11.4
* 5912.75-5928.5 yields -0.7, 11.3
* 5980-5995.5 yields -0.6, 10.3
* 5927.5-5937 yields 0.0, 10.7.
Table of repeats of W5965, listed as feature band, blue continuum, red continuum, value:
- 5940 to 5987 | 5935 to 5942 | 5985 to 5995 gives 0.2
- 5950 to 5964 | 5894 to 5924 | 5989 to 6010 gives -0.9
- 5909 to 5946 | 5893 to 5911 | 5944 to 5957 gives 0.0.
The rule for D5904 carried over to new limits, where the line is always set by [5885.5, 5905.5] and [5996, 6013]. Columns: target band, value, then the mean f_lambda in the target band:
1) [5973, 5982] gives 0.2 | 9.76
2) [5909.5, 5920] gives -0.1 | 10.8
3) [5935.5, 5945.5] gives -0.4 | 10.8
